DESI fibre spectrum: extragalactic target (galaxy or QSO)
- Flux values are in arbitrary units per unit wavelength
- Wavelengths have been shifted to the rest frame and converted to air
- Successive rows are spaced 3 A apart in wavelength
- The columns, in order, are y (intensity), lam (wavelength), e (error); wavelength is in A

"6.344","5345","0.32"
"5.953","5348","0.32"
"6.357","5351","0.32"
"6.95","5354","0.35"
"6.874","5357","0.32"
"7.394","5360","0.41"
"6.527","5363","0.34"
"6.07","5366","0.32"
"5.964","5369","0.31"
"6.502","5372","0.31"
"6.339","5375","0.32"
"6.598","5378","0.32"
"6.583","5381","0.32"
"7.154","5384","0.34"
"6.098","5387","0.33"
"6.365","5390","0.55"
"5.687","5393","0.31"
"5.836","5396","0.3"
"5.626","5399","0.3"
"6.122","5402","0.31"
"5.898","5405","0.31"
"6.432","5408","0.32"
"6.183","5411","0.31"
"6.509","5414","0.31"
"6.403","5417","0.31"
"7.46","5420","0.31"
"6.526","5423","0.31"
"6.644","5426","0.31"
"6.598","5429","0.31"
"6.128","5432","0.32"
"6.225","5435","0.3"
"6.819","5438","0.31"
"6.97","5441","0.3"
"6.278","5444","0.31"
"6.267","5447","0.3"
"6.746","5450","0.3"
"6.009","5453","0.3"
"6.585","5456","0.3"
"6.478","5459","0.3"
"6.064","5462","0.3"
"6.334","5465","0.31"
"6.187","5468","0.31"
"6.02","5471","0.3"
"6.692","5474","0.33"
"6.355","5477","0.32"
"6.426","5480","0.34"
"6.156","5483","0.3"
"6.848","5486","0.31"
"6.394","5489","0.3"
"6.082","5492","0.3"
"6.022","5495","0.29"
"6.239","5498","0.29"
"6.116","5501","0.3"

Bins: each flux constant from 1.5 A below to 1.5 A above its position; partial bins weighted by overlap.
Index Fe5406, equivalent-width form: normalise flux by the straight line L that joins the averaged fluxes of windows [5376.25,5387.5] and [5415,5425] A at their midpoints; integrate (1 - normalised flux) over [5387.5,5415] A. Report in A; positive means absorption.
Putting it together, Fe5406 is 2.6 A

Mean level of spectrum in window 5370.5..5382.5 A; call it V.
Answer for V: 6.51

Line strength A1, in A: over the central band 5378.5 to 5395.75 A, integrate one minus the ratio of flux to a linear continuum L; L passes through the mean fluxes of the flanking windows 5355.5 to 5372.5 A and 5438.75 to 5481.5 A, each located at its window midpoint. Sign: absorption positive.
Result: 0.4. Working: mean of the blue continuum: 6.56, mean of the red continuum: 6.39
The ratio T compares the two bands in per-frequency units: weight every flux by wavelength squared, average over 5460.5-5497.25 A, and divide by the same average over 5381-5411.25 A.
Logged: 1.1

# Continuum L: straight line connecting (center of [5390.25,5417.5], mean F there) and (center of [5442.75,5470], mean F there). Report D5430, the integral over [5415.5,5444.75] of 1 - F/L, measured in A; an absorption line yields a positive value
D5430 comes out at -2.0 A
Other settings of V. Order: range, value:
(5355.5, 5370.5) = 6.57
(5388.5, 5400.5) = 5.88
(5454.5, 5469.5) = 6.33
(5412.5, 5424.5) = 6.72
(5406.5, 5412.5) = 6.31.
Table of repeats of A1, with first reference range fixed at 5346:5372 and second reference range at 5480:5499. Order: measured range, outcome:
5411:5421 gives -0.4 A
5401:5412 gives 0.5 A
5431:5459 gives -0.4 A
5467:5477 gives 0.0 A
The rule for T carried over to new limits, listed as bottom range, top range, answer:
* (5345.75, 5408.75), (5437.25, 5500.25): 1.04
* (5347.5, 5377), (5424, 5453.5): 1.02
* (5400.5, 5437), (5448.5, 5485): 1.00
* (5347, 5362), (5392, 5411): 0.90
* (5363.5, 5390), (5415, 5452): 1.05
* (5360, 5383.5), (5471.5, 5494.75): 1.03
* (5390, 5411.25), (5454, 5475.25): 1.08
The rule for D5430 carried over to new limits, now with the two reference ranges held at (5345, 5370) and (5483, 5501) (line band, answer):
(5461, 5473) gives 0.29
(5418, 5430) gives -0.75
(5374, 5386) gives -0.34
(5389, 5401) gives 1.08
